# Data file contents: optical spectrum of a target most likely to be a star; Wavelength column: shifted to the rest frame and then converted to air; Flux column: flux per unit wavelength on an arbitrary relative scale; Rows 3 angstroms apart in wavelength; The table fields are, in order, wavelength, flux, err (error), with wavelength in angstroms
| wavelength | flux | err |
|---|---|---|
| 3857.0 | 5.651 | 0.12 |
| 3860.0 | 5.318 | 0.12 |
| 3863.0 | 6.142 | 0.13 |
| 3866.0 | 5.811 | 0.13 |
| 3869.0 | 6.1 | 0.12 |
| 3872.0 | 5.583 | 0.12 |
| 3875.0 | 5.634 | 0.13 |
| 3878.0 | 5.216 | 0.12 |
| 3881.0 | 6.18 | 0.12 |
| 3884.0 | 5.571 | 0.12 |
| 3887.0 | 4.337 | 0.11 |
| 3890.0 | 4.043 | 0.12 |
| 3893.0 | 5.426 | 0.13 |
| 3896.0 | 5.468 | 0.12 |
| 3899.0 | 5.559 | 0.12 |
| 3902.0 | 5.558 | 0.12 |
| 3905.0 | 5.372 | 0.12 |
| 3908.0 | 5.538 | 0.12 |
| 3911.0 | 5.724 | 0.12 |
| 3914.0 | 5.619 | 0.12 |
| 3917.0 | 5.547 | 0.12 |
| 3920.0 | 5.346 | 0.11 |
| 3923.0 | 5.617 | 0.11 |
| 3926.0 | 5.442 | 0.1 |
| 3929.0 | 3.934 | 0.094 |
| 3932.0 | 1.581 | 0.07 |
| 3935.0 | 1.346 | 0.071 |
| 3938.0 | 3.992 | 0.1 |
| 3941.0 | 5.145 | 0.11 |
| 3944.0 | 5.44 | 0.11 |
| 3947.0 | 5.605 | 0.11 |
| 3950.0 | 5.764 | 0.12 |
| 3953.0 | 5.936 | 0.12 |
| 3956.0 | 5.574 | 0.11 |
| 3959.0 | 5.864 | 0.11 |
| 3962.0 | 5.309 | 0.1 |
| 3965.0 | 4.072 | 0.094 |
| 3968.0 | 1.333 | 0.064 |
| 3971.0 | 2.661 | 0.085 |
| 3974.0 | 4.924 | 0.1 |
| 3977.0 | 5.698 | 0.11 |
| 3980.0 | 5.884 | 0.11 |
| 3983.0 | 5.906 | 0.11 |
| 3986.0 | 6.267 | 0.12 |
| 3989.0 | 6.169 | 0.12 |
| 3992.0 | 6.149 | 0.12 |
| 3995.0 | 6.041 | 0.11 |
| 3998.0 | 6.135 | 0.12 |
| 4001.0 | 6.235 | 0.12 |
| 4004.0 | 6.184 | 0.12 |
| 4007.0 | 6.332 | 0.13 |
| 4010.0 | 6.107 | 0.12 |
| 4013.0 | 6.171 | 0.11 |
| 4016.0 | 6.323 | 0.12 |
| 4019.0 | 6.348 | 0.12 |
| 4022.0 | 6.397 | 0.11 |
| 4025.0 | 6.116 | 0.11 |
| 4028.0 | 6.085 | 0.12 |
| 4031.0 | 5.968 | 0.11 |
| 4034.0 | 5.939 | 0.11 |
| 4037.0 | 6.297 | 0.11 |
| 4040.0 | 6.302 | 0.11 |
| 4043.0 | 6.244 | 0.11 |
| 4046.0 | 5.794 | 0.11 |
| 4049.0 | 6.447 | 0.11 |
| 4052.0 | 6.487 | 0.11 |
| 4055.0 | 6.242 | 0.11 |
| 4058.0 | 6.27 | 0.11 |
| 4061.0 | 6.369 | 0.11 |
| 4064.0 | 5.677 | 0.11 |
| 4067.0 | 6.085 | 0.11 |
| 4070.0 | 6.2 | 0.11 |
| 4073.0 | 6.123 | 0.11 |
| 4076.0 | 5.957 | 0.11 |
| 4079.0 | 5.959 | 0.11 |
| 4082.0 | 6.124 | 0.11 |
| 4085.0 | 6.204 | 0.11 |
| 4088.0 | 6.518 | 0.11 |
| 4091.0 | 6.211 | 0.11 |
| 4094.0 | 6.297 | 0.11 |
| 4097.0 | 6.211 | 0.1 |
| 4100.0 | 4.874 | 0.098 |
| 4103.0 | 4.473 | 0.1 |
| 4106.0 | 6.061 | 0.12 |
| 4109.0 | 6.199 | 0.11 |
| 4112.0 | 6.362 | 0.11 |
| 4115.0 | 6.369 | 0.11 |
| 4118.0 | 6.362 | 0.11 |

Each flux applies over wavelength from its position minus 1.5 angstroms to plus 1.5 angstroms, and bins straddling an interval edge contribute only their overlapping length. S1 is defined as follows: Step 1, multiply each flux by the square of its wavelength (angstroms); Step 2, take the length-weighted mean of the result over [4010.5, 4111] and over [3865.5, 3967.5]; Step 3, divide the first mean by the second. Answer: 1.3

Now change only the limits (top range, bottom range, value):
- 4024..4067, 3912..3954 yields 1.38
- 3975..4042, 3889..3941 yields 1.34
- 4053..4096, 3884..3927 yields 1.26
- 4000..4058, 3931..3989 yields 1.36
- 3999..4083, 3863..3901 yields 1.23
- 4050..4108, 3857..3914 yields 1.21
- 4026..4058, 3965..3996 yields 1.26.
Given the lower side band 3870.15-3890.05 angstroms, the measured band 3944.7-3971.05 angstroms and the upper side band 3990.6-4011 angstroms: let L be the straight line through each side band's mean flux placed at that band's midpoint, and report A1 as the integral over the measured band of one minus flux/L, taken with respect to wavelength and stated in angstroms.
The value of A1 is 4.69 angstroms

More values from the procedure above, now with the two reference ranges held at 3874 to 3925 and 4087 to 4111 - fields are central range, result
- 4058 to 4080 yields -1.1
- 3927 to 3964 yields 5.9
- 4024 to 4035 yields -0.6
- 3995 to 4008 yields -1.3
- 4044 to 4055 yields -1.0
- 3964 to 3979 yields 4.8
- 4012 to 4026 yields -1.5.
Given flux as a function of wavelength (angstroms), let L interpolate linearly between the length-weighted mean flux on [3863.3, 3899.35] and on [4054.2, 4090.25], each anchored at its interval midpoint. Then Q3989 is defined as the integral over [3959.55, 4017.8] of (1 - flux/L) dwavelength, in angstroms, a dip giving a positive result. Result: 3.6 angstroms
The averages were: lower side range 5.43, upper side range 6.14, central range 5.48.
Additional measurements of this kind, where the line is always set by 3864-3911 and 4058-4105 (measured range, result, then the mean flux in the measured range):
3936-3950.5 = 1.5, 5.02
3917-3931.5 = 1.7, 4.89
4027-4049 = -1.0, 6.11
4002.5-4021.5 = -1.6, 6.25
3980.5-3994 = -0.9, 6.1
